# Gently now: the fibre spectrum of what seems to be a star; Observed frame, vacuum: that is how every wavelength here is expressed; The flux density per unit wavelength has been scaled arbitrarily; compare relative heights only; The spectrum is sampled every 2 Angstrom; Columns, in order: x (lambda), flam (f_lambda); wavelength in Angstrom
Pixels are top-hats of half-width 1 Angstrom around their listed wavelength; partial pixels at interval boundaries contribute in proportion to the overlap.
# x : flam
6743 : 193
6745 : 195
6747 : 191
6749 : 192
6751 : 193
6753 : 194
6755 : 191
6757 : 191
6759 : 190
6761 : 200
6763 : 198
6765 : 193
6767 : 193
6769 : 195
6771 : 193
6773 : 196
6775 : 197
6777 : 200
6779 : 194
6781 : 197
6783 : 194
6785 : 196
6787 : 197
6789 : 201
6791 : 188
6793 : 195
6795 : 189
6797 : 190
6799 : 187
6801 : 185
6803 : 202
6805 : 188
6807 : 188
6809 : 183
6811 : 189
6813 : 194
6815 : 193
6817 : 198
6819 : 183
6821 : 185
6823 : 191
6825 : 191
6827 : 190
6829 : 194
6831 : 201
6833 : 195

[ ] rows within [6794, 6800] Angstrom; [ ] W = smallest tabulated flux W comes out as 187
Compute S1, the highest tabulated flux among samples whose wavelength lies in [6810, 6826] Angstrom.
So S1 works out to 198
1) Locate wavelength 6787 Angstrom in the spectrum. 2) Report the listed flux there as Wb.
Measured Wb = 197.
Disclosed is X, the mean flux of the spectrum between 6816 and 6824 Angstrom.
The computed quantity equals 189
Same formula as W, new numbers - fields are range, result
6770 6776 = 193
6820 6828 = 185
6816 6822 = 183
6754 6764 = 190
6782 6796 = 188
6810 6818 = 189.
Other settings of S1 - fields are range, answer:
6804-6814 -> 194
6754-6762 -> 200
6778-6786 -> 197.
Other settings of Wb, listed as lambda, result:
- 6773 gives 196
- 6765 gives 193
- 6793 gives 195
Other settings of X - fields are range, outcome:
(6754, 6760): 191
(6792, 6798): 191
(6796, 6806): 190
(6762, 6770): 195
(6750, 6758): 192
